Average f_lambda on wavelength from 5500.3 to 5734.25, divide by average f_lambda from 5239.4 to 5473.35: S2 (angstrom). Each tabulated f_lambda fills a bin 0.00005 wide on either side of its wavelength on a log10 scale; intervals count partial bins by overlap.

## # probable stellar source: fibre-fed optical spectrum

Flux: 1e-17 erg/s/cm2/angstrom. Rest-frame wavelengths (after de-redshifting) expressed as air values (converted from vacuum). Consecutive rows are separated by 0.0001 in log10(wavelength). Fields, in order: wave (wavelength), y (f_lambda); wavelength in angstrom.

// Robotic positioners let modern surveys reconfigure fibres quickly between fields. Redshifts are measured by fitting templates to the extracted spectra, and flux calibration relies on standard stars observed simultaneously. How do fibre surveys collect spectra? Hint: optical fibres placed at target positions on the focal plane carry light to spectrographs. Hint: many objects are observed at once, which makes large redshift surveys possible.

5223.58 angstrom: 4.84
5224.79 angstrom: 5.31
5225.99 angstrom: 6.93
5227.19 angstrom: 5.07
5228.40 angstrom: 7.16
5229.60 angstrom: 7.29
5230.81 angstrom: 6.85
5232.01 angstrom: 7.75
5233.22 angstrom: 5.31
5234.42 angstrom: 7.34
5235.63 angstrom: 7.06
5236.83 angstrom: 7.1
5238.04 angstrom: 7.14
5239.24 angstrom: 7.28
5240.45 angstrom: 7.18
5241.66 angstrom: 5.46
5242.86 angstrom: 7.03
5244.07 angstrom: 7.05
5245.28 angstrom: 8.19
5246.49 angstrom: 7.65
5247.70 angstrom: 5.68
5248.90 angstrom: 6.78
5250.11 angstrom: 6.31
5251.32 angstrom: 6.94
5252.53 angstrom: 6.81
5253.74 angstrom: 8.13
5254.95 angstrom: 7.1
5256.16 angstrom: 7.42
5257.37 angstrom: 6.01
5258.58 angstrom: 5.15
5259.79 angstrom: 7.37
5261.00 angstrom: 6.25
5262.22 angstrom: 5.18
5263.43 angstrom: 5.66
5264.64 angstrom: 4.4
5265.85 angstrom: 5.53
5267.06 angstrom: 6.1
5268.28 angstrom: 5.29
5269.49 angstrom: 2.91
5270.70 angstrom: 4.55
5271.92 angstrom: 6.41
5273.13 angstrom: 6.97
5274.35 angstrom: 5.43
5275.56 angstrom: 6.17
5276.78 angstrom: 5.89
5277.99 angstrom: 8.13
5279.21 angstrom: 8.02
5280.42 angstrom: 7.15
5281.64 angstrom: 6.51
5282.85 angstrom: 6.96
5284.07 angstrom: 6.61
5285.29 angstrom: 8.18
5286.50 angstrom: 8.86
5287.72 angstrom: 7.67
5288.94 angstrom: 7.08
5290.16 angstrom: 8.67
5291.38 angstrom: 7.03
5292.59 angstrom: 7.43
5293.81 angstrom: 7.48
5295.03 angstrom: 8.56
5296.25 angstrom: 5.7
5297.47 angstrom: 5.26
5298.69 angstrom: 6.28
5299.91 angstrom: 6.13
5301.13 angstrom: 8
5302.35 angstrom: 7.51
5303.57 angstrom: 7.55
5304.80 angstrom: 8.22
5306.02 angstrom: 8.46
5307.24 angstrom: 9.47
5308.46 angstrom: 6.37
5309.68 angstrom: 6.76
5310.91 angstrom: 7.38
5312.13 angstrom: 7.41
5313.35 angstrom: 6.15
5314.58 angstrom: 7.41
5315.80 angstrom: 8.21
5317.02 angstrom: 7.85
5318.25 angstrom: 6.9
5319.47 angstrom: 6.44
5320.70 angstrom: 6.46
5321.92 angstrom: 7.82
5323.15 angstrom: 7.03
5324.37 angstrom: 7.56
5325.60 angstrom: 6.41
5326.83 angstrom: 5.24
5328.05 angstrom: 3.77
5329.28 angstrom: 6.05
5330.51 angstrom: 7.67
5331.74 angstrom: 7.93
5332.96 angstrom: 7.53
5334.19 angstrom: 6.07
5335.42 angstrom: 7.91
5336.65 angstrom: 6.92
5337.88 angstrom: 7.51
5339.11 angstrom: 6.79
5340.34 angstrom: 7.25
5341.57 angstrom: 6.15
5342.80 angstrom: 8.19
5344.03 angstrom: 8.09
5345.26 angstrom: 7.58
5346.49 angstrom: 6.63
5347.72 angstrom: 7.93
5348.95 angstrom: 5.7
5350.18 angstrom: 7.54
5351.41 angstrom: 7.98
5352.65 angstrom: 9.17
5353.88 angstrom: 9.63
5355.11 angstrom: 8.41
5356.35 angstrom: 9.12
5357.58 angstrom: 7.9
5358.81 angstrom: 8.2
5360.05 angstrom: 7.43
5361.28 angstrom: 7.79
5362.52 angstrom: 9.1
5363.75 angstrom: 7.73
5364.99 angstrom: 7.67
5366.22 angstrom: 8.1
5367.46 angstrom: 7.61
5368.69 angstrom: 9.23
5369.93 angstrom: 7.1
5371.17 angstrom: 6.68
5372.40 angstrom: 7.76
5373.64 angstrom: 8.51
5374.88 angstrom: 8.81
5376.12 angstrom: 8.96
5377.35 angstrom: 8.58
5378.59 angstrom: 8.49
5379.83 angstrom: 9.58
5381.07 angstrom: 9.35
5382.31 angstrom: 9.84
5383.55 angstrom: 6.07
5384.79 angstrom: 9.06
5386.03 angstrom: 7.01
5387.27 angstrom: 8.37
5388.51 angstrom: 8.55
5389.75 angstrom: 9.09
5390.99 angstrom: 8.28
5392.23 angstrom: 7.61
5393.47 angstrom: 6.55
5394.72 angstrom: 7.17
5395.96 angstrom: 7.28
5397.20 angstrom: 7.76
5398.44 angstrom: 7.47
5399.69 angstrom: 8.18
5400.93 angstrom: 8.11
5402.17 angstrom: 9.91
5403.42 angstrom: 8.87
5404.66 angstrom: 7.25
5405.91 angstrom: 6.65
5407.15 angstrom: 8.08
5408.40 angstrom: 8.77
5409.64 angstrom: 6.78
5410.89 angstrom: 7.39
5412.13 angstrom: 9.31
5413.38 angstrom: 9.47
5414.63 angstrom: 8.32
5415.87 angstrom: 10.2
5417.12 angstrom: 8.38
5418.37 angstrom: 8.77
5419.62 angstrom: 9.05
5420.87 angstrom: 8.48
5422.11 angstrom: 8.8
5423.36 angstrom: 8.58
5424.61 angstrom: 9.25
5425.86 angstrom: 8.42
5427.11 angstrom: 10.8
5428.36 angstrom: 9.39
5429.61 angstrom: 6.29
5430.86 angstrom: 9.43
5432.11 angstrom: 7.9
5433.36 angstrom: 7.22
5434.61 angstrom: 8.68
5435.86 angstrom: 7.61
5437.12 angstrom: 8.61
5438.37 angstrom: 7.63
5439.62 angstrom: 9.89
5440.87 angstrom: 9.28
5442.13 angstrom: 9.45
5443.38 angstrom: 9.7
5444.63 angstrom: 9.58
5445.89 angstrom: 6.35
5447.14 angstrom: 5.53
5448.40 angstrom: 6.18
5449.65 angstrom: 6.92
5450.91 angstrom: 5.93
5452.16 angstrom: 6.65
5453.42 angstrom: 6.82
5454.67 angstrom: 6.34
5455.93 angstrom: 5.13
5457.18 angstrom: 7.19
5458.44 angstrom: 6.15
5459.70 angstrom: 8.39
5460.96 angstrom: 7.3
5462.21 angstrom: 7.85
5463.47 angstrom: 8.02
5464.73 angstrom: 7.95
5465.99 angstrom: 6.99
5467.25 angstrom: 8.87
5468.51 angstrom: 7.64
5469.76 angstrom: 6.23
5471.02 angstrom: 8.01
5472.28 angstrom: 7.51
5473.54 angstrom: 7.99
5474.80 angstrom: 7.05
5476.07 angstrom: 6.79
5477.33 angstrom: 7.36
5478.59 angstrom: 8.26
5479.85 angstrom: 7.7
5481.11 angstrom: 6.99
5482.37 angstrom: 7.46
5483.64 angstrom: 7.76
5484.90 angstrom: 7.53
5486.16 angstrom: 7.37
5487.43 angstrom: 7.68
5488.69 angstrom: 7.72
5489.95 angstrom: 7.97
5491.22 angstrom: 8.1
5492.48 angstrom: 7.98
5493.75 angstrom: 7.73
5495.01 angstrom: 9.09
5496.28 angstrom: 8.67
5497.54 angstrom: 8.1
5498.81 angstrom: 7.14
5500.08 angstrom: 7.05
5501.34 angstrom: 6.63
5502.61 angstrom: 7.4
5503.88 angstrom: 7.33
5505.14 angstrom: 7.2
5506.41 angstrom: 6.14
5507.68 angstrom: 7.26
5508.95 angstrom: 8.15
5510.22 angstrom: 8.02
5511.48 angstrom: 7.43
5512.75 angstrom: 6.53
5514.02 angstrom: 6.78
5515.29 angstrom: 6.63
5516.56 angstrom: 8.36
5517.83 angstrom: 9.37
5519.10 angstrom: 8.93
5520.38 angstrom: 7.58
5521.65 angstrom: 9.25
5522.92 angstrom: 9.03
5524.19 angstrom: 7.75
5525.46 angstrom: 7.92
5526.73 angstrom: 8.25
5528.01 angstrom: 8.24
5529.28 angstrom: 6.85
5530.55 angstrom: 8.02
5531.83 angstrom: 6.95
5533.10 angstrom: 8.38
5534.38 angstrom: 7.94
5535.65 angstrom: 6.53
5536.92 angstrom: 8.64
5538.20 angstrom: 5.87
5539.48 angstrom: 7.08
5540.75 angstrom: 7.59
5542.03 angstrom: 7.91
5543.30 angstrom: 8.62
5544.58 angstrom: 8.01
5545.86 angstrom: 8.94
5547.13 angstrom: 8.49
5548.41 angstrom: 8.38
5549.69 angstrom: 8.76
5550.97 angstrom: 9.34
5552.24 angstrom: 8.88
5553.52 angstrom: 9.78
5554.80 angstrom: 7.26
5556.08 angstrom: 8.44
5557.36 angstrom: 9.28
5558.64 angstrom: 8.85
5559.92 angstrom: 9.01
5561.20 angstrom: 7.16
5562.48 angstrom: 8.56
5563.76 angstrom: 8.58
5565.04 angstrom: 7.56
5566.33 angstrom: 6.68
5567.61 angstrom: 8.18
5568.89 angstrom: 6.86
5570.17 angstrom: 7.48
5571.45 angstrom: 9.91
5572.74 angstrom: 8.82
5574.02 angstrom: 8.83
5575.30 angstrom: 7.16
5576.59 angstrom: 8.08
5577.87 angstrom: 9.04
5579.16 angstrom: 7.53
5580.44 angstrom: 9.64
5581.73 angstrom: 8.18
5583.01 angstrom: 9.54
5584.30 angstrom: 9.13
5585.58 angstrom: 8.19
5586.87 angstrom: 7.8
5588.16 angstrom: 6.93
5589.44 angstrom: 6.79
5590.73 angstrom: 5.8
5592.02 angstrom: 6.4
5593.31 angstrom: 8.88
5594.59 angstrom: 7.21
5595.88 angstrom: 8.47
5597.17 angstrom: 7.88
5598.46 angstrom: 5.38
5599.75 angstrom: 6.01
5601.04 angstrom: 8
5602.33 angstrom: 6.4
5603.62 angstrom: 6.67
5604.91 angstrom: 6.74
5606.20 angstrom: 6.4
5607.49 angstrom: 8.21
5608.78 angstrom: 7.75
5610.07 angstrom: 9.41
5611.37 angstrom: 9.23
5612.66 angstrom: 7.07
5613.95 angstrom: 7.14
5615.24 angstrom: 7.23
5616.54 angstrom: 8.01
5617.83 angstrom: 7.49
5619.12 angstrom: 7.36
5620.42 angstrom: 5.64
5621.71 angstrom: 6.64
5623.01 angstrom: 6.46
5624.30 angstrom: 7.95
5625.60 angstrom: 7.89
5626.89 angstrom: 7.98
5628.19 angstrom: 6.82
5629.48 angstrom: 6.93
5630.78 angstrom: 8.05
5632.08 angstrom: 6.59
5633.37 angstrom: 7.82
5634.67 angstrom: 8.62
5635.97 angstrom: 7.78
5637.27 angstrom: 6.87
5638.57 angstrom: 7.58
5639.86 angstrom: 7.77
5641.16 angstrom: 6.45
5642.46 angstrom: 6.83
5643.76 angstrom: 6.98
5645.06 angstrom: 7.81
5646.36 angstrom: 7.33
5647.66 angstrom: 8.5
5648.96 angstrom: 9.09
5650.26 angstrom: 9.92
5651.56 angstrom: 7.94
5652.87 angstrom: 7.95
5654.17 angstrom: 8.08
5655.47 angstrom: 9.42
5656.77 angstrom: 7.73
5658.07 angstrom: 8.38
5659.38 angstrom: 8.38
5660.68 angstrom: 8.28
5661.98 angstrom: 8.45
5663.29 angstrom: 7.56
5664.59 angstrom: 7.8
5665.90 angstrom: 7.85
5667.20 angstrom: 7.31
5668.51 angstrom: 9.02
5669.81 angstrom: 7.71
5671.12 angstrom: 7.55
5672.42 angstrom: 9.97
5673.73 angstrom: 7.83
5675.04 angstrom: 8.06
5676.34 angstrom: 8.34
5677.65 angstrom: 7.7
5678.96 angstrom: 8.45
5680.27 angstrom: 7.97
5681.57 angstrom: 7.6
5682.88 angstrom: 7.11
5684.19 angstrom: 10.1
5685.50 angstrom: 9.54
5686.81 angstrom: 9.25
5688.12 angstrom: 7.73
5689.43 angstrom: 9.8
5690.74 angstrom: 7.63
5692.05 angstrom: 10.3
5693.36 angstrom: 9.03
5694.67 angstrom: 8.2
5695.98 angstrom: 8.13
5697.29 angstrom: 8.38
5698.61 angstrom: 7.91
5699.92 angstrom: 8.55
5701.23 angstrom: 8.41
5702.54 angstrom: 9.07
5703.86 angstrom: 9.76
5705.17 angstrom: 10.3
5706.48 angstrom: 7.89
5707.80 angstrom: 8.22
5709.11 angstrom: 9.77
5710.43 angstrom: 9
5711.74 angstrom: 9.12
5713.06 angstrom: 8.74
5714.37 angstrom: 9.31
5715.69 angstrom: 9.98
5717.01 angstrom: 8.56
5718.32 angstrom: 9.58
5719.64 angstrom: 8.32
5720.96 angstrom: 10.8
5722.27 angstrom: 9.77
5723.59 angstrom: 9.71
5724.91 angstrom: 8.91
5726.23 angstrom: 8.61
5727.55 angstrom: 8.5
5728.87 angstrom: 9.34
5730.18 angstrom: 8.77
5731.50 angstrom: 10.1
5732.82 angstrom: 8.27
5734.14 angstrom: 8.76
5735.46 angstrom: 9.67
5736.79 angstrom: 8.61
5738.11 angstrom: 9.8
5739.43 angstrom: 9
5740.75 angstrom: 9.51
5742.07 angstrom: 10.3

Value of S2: 1.1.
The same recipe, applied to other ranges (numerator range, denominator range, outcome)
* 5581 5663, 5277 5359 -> 1.04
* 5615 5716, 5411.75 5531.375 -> 1.04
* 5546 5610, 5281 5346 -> 1.11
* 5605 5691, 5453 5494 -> 1.06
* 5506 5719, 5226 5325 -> 1.17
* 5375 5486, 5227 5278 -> 1.24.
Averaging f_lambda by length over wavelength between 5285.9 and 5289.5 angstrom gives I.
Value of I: 7.87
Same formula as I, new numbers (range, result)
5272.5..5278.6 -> 6.52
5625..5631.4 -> 7.53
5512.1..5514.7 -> 6.66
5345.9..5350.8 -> 6.96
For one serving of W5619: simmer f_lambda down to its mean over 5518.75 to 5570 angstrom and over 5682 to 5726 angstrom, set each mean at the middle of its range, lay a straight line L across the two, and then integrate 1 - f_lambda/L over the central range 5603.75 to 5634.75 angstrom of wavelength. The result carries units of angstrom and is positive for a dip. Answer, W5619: 3.90 angstrom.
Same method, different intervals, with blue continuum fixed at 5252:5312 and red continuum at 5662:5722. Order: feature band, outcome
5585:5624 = 4.7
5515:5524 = -0.7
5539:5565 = -1.4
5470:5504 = 0.4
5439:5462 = 0.5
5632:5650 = 1.6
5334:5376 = -4.0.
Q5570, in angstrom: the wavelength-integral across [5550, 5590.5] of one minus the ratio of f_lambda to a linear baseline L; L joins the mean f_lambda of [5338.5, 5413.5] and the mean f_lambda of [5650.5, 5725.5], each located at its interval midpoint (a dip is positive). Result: 0.59 angstrom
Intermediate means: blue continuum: 8.02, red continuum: 8.64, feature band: 8.28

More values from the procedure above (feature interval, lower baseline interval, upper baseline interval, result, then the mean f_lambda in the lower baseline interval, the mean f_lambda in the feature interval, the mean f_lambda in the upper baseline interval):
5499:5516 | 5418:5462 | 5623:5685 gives 1.7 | 7.93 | 7.13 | 7.95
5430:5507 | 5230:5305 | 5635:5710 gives -0.8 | 6.73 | 7.59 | 8.31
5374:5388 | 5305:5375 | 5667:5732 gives -1.7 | 7.48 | 8.55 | 8.8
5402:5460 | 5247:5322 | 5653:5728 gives -4.6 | 6.81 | 8.06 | 8.65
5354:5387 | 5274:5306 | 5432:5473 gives -3.9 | 7.21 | 8.26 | 7.56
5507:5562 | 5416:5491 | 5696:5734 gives 1.0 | 7.82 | 8.06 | 9.04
